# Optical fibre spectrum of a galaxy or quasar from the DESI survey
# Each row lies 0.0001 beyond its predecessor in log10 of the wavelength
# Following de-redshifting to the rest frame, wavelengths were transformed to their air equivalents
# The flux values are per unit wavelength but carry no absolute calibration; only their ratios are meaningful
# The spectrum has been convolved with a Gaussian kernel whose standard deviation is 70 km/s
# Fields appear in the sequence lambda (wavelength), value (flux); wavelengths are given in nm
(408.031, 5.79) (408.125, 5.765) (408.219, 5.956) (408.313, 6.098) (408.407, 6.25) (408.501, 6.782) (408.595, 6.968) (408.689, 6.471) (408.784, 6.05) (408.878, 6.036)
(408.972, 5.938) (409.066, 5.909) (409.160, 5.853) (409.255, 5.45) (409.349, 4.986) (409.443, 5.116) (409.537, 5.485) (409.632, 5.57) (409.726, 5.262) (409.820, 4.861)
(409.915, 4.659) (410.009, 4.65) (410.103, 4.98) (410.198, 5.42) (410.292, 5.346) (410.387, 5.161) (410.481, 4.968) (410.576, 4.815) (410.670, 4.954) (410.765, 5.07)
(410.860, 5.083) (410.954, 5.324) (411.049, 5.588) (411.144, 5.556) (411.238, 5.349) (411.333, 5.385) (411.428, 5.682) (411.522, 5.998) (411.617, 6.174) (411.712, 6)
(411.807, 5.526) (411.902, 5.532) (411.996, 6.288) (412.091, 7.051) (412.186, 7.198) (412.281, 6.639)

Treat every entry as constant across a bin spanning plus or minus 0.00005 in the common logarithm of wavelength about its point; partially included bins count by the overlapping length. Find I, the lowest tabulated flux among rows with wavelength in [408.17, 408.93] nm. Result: 5.956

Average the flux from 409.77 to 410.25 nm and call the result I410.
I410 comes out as 4.93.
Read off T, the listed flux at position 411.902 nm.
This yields 5.532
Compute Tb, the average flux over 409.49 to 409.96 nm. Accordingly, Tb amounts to 5.16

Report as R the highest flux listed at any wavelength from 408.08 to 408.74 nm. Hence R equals 6.968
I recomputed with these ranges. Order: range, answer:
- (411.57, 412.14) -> 5.526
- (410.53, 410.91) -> 4.815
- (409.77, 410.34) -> 4.65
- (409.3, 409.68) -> 4.986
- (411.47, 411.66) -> 5.998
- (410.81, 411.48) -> 5.083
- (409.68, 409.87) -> 4.861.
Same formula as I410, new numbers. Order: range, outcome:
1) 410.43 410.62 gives 4.9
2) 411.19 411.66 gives 5.72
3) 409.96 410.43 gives 5.11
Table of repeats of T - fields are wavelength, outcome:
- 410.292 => 5.346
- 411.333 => 5.385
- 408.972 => 5.938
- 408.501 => 6.782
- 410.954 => 5.324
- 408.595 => 6.968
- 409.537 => 5.485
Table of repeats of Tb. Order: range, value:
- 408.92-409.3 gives 5.79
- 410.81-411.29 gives 5.38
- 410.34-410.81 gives 4.99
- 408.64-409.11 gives 6.08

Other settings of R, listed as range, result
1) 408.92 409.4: 5.938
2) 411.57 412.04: 6.288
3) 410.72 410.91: 5.083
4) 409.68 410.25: 5.42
